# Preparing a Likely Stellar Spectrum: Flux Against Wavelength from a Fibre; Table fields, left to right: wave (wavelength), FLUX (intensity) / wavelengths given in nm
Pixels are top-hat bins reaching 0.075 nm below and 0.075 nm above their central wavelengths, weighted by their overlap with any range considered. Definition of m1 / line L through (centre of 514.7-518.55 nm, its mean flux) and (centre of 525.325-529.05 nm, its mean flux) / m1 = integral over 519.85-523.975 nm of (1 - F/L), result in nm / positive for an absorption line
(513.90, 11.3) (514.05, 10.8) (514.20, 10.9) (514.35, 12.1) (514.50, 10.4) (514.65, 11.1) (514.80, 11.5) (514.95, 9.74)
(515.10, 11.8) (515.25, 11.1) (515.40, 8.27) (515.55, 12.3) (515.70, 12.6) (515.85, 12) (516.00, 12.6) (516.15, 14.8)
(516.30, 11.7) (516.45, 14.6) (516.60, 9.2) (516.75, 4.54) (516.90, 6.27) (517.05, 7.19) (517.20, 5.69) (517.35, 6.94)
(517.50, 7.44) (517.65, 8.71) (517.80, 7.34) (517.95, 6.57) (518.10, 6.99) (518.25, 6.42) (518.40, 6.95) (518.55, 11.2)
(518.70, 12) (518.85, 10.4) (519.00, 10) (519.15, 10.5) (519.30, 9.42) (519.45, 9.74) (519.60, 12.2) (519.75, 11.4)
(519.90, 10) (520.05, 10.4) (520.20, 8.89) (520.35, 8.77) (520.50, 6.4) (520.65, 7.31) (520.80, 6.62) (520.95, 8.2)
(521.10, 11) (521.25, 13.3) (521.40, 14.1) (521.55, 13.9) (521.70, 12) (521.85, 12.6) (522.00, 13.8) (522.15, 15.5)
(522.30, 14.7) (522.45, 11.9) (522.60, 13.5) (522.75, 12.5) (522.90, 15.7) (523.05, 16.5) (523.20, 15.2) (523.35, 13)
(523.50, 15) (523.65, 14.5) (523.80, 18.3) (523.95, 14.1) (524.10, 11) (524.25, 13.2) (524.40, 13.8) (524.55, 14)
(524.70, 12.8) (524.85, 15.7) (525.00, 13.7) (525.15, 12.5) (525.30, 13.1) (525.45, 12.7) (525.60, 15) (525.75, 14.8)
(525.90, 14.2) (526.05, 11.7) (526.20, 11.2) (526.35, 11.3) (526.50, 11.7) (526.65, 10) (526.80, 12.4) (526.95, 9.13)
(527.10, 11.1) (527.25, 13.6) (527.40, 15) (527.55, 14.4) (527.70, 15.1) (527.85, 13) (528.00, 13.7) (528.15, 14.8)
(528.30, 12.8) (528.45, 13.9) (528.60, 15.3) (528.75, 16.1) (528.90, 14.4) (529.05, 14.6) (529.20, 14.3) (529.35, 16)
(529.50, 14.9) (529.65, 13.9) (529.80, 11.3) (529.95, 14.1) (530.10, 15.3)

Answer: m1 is -0.37 nm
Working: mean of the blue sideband 9.38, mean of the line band 12.4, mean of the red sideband 13.2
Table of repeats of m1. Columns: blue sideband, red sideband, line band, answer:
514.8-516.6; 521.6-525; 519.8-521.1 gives 0.46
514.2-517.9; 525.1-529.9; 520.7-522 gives 0.01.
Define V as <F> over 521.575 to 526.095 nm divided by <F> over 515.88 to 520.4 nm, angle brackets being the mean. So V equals 1.5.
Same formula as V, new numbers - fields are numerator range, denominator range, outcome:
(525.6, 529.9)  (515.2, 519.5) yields 1.42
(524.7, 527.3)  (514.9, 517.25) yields 1.22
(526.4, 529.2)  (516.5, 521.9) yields 1.46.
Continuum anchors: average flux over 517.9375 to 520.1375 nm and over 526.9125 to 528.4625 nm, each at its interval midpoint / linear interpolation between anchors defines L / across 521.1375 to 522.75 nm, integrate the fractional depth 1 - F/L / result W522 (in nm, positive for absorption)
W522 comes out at -0.37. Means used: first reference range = 9.7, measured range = 13.4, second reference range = 13.4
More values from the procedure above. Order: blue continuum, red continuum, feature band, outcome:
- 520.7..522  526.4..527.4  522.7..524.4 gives -0.43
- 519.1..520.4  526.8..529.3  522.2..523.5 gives -0.30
